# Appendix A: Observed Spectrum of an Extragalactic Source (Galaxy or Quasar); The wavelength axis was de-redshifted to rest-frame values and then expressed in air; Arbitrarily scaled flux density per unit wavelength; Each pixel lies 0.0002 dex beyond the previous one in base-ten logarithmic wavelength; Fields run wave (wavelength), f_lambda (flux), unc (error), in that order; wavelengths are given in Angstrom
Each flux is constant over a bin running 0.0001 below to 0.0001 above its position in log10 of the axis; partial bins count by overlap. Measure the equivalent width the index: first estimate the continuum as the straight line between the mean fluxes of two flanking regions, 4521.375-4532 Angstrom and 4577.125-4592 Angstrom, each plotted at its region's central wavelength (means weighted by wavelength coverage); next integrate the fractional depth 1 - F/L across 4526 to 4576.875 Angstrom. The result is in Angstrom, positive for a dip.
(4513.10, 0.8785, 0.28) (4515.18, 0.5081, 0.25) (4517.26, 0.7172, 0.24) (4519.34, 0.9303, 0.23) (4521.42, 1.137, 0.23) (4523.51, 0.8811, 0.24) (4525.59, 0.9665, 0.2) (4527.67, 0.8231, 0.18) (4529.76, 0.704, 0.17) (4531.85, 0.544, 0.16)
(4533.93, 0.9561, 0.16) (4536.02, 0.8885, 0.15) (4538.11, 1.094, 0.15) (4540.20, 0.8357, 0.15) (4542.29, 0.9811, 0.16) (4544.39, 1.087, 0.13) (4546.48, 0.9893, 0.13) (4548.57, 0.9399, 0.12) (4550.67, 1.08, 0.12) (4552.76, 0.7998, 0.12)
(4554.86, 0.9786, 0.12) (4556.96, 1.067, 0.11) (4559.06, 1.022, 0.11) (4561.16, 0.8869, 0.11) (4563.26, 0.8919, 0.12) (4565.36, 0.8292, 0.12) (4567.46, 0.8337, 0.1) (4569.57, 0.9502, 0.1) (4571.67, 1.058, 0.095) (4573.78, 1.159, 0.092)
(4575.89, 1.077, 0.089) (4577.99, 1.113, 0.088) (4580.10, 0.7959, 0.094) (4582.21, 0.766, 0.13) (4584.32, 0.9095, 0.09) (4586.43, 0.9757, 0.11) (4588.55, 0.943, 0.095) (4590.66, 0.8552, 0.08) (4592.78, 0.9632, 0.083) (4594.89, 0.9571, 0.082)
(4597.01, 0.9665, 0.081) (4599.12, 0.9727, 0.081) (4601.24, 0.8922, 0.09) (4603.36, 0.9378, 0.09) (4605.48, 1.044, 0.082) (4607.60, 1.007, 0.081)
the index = -4.0 Angstrom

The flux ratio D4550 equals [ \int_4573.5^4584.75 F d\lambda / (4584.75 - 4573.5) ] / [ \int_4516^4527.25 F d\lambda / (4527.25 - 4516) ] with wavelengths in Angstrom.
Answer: 1.05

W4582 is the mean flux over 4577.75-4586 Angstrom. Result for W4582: 0.881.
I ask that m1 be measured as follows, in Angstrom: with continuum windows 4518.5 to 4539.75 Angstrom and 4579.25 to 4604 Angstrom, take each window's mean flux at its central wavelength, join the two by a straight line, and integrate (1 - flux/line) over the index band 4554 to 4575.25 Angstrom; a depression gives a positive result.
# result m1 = -1.58 Angstrom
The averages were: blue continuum 0.89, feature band 0.969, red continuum 0.912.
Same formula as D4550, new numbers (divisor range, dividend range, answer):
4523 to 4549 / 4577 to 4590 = 1.02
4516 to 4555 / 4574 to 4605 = 1.04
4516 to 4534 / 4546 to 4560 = 1.17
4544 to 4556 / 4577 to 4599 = 0.95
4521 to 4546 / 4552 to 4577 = 1.07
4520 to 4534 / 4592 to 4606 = 1.12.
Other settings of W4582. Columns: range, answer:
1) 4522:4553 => 0.911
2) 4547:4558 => 0.974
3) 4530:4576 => 0.945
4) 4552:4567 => 0.924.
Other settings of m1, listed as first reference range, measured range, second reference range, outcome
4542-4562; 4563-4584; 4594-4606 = 0.52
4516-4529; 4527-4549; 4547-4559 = 1.06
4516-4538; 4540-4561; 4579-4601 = -2.39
